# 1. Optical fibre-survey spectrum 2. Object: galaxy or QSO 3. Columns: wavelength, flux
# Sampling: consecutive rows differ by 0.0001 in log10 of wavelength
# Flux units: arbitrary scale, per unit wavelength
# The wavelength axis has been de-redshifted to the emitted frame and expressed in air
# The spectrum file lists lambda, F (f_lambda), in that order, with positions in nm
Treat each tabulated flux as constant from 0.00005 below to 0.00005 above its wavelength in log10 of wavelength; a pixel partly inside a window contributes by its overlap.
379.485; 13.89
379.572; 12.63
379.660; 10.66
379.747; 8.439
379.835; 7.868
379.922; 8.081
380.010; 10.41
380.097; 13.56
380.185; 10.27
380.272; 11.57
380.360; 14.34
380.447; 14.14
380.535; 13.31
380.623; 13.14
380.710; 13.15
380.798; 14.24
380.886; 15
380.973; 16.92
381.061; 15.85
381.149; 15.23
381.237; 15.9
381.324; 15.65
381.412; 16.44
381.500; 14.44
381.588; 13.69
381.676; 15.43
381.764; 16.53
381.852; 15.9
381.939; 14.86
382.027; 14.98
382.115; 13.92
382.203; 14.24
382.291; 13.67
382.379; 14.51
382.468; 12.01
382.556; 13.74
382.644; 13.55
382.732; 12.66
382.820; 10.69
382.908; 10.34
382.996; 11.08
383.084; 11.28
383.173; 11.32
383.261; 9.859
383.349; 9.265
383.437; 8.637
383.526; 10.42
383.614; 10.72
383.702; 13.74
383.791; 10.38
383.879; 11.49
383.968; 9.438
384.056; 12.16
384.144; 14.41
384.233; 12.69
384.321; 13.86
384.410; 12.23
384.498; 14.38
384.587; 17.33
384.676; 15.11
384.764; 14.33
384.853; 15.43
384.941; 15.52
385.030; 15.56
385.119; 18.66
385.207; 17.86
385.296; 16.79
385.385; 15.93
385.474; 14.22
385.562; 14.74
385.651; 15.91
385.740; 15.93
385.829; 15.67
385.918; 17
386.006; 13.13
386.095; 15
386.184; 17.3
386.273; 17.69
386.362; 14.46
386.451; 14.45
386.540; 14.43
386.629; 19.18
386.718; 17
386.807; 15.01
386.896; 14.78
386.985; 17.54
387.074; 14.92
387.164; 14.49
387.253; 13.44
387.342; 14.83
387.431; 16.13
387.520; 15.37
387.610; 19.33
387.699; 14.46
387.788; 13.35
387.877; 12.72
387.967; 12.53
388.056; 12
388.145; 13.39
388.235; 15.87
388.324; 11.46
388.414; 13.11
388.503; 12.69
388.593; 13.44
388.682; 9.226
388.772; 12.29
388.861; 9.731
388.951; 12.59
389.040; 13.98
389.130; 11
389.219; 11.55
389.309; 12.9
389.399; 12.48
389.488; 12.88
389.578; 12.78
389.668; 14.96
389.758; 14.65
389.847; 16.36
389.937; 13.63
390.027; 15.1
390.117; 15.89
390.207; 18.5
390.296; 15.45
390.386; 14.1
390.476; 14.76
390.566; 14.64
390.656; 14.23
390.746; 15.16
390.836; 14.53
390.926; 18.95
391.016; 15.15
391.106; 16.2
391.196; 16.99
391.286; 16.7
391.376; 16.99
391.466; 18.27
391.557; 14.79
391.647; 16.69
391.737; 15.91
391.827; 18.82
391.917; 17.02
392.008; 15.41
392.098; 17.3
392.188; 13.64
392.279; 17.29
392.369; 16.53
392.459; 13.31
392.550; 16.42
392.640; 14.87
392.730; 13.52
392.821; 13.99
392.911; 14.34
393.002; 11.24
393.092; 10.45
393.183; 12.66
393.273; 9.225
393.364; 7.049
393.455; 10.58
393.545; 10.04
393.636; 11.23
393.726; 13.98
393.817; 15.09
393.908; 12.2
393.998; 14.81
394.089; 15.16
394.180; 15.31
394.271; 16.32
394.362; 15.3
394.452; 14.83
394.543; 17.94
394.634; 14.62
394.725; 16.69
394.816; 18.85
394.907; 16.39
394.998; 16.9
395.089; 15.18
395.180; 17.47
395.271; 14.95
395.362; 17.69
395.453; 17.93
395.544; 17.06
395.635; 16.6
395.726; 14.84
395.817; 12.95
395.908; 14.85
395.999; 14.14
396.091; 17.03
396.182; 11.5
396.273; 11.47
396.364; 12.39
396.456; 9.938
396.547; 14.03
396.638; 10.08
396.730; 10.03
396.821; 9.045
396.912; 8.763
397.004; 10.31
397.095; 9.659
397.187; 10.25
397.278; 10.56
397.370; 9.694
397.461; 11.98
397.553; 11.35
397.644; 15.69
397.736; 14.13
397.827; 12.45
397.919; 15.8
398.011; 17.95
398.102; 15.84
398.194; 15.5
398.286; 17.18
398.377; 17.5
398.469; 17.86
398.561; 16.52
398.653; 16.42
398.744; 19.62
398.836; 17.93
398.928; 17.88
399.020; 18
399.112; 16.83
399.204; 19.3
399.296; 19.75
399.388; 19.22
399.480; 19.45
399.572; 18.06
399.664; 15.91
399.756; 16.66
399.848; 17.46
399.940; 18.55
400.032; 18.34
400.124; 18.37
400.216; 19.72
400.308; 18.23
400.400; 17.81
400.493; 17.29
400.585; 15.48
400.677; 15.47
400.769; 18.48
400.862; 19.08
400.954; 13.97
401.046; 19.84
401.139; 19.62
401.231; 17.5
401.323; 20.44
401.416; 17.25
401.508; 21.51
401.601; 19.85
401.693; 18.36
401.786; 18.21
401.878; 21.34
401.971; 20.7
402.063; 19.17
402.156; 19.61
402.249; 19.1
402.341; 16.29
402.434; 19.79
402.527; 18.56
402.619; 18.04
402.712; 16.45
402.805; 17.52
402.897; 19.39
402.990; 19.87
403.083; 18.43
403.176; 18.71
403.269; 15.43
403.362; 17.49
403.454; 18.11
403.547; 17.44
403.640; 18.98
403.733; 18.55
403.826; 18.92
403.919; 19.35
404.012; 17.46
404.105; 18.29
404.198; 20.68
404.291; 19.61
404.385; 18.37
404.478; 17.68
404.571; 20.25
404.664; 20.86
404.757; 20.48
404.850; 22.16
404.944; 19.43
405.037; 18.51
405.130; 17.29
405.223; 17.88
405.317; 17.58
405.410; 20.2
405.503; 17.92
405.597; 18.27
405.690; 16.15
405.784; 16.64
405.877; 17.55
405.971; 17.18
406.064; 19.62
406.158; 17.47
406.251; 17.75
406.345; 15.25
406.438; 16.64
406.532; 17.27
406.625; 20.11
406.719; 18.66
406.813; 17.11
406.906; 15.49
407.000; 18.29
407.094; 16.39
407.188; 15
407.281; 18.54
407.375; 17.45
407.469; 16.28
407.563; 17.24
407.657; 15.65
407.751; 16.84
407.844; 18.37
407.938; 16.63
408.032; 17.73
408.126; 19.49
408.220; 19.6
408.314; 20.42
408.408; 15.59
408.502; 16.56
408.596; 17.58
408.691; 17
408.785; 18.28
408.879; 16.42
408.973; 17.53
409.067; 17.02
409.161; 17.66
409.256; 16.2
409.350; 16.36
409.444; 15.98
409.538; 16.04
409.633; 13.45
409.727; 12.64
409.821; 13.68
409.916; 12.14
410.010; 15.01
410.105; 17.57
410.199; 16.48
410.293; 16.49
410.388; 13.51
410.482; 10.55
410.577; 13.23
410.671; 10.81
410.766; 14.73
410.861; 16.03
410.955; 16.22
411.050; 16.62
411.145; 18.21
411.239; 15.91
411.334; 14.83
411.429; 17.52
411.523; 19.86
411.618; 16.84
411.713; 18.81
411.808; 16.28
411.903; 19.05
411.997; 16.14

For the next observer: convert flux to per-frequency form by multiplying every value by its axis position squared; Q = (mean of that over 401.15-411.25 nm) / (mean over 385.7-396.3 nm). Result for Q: 1.28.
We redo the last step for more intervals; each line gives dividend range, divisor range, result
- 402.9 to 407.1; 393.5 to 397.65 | 1.40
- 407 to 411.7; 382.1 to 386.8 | 1.33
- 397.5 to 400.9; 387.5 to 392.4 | 1.23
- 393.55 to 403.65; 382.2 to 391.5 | 1.22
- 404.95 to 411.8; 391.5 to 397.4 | 1.29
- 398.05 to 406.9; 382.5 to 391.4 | 1.40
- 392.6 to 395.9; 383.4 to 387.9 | 1.02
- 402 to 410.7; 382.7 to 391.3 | 1.36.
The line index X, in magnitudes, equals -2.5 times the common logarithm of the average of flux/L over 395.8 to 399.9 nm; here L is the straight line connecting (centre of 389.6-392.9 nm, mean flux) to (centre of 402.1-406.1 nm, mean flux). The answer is 0.17 mag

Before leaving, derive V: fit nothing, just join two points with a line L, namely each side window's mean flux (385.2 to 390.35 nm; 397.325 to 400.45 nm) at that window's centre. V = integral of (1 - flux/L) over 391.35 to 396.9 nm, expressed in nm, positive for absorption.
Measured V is 0.50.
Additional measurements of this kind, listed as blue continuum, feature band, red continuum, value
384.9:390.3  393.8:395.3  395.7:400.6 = -0.082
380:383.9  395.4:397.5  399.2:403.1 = 0.578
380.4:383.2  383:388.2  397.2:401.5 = 0.133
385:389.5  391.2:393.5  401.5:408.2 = 0.150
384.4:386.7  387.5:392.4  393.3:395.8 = 0.225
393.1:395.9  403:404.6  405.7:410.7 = -0.258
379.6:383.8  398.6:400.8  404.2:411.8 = -0.308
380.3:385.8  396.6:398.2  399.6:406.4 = 0.469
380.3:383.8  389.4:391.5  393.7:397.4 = -0.256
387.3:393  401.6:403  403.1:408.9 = -0.134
